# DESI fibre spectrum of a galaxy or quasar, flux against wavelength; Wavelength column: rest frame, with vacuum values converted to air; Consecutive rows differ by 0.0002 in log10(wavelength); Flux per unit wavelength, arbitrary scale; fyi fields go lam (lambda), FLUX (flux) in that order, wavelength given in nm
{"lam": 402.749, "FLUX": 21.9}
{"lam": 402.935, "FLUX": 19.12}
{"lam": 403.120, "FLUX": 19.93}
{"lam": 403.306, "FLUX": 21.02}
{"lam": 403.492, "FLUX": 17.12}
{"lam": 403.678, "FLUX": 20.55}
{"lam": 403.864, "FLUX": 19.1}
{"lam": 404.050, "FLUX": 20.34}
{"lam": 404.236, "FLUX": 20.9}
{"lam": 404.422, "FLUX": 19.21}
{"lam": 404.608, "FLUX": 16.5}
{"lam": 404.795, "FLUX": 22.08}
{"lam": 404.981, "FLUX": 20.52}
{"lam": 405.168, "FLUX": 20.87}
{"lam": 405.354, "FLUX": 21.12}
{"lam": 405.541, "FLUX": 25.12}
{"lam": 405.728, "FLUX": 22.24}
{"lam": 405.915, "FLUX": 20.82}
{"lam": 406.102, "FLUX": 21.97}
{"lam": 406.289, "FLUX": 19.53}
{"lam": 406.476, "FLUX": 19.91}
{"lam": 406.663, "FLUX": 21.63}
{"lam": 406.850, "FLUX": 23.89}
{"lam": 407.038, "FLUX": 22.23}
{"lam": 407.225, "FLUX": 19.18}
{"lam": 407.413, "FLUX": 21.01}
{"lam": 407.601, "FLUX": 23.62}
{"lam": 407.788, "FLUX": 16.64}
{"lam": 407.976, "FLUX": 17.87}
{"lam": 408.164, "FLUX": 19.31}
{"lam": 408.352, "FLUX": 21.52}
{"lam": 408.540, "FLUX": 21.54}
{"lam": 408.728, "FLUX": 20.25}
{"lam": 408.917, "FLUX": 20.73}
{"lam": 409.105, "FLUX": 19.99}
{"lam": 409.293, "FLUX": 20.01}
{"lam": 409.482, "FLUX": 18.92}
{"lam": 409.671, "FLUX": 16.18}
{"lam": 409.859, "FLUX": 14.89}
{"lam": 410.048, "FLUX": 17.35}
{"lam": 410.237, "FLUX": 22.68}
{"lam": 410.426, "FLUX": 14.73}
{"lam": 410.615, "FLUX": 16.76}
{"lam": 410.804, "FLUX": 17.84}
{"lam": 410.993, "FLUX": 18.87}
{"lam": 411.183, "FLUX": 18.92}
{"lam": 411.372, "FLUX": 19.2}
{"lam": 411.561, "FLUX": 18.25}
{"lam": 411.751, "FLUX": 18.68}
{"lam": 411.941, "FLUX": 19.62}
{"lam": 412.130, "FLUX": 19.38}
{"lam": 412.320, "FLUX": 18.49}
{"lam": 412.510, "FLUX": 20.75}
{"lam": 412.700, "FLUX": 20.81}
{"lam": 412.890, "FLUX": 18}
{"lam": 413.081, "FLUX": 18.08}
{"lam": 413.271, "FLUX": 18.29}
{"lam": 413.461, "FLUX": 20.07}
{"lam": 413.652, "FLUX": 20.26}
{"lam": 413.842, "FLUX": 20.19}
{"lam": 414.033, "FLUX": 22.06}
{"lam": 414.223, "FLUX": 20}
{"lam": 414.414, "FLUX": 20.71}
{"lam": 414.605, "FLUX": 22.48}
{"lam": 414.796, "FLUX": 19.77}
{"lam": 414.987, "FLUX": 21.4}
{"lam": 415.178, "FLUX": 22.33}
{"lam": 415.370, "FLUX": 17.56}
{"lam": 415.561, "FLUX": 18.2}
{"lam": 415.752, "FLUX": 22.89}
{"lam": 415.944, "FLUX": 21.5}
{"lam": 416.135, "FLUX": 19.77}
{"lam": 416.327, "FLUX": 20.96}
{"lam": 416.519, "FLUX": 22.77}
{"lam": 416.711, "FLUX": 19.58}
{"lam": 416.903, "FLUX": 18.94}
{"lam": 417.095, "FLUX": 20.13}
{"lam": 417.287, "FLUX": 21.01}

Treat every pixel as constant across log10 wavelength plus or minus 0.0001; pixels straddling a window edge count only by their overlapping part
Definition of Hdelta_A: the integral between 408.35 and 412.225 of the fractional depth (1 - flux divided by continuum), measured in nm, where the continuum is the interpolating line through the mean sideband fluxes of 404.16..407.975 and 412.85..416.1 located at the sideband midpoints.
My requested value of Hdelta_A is 0.331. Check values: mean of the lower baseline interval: 20.9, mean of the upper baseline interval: 20.3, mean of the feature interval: 18.8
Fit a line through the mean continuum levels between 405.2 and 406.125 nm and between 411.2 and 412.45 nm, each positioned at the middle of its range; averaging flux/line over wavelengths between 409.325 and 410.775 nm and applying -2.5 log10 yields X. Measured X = 0.14 mag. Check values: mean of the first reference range 22.2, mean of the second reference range 19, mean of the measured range 17.5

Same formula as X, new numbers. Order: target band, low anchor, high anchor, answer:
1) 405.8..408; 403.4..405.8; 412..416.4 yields -0.023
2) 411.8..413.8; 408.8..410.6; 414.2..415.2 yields 0.037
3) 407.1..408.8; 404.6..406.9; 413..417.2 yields 0.052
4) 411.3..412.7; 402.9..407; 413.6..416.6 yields 0.079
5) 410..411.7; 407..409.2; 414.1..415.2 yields 0.128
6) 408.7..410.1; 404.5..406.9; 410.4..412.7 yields 0.064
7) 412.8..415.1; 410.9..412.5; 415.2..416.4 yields -0.023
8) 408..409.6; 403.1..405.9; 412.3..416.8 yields 0.016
